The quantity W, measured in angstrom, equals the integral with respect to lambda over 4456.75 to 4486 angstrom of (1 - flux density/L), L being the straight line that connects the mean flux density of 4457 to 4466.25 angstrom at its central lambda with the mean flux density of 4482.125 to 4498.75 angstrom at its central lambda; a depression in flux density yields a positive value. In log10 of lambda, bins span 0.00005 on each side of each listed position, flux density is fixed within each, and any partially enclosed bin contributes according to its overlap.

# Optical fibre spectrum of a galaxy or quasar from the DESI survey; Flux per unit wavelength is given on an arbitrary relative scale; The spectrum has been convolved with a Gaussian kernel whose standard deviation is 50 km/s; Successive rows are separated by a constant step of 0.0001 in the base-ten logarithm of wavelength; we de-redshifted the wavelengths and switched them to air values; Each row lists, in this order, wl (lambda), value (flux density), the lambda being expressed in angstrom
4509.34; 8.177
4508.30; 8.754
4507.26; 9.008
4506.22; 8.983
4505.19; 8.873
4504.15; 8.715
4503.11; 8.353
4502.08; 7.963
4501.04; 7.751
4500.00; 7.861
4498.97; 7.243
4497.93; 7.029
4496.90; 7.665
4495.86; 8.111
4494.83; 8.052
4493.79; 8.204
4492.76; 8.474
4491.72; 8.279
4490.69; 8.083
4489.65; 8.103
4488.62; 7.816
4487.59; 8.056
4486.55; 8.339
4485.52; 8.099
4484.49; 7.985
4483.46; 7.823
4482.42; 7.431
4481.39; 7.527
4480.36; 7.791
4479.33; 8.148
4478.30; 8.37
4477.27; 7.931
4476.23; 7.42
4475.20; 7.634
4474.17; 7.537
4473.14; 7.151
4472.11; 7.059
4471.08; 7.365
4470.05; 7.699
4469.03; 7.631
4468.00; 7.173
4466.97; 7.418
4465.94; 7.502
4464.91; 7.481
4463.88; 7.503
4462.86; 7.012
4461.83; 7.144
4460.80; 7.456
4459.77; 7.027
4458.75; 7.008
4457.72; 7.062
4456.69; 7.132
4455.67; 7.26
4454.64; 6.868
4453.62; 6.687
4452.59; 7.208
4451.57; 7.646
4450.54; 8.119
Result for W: -0.1 angstrom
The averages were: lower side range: 7.23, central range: 7.51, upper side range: 7.96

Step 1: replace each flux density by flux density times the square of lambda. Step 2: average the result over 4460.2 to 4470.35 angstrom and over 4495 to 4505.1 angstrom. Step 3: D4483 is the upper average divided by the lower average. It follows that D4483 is 1.1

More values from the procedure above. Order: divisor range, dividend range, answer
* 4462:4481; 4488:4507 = 1.09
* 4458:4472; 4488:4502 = 1.09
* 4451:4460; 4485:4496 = 1.16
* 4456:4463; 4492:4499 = 1.12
